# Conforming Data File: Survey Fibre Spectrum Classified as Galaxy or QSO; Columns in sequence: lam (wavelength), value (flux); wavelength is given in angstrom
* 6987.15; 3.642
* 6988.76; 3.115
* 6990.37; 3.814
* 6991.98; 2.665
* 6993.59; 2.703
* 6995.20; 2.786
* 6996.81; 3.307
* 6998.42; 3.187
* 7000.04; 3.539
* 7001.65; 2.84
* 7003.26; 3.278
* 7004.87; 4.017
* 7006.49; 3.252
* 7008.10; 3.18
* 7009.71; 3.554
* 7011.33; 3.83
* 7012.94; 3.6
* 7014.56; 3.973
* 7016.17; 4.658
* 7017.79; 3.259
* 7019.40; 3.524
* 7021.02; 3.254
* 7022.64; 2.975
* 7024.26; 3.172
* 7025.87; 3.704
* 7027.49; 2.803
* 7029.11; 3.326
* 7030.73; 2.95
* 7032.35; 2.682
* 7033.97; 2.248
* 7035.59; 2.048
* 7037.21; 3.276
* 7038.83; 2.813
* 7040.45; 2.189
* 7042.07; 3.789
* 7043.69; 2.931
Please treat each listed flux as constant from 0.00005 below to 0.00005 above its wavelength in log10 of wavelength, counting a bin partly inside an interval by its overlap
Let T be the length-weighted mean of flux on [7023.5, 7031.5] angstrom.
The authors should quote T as 3.19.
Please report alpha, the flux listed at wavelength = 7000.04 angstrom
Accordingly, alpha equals 3.539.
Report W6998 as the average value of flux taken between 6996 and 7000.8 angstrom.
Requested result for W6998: 3.34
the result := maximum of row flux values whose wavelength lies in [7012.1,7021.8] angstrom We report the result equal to 4.658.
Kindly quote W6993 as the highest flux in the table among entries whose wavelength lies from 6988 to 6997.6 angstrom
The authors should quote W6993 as 3.814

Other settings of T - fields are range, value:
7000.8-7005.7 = 3.38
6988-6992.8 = 3.2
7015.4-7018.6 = 3.95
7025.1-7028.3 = 3.25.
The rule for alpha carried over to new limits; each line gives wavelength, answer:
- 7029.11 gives 3.326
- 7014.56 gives 3.973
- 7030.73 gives 2.95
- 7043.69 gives 2.931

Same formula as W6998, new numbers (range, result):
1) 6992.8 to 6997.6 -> 2.93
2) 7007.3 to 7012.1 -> 3.52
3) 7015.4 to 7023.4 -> 3.53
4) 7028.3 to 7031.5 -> 3.14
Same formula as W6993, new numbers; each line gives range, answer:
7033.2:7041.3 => 3.276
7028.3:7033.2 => 3.326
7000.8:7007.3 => 4.017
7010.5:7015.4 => 3.973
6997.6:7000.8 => 3.539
